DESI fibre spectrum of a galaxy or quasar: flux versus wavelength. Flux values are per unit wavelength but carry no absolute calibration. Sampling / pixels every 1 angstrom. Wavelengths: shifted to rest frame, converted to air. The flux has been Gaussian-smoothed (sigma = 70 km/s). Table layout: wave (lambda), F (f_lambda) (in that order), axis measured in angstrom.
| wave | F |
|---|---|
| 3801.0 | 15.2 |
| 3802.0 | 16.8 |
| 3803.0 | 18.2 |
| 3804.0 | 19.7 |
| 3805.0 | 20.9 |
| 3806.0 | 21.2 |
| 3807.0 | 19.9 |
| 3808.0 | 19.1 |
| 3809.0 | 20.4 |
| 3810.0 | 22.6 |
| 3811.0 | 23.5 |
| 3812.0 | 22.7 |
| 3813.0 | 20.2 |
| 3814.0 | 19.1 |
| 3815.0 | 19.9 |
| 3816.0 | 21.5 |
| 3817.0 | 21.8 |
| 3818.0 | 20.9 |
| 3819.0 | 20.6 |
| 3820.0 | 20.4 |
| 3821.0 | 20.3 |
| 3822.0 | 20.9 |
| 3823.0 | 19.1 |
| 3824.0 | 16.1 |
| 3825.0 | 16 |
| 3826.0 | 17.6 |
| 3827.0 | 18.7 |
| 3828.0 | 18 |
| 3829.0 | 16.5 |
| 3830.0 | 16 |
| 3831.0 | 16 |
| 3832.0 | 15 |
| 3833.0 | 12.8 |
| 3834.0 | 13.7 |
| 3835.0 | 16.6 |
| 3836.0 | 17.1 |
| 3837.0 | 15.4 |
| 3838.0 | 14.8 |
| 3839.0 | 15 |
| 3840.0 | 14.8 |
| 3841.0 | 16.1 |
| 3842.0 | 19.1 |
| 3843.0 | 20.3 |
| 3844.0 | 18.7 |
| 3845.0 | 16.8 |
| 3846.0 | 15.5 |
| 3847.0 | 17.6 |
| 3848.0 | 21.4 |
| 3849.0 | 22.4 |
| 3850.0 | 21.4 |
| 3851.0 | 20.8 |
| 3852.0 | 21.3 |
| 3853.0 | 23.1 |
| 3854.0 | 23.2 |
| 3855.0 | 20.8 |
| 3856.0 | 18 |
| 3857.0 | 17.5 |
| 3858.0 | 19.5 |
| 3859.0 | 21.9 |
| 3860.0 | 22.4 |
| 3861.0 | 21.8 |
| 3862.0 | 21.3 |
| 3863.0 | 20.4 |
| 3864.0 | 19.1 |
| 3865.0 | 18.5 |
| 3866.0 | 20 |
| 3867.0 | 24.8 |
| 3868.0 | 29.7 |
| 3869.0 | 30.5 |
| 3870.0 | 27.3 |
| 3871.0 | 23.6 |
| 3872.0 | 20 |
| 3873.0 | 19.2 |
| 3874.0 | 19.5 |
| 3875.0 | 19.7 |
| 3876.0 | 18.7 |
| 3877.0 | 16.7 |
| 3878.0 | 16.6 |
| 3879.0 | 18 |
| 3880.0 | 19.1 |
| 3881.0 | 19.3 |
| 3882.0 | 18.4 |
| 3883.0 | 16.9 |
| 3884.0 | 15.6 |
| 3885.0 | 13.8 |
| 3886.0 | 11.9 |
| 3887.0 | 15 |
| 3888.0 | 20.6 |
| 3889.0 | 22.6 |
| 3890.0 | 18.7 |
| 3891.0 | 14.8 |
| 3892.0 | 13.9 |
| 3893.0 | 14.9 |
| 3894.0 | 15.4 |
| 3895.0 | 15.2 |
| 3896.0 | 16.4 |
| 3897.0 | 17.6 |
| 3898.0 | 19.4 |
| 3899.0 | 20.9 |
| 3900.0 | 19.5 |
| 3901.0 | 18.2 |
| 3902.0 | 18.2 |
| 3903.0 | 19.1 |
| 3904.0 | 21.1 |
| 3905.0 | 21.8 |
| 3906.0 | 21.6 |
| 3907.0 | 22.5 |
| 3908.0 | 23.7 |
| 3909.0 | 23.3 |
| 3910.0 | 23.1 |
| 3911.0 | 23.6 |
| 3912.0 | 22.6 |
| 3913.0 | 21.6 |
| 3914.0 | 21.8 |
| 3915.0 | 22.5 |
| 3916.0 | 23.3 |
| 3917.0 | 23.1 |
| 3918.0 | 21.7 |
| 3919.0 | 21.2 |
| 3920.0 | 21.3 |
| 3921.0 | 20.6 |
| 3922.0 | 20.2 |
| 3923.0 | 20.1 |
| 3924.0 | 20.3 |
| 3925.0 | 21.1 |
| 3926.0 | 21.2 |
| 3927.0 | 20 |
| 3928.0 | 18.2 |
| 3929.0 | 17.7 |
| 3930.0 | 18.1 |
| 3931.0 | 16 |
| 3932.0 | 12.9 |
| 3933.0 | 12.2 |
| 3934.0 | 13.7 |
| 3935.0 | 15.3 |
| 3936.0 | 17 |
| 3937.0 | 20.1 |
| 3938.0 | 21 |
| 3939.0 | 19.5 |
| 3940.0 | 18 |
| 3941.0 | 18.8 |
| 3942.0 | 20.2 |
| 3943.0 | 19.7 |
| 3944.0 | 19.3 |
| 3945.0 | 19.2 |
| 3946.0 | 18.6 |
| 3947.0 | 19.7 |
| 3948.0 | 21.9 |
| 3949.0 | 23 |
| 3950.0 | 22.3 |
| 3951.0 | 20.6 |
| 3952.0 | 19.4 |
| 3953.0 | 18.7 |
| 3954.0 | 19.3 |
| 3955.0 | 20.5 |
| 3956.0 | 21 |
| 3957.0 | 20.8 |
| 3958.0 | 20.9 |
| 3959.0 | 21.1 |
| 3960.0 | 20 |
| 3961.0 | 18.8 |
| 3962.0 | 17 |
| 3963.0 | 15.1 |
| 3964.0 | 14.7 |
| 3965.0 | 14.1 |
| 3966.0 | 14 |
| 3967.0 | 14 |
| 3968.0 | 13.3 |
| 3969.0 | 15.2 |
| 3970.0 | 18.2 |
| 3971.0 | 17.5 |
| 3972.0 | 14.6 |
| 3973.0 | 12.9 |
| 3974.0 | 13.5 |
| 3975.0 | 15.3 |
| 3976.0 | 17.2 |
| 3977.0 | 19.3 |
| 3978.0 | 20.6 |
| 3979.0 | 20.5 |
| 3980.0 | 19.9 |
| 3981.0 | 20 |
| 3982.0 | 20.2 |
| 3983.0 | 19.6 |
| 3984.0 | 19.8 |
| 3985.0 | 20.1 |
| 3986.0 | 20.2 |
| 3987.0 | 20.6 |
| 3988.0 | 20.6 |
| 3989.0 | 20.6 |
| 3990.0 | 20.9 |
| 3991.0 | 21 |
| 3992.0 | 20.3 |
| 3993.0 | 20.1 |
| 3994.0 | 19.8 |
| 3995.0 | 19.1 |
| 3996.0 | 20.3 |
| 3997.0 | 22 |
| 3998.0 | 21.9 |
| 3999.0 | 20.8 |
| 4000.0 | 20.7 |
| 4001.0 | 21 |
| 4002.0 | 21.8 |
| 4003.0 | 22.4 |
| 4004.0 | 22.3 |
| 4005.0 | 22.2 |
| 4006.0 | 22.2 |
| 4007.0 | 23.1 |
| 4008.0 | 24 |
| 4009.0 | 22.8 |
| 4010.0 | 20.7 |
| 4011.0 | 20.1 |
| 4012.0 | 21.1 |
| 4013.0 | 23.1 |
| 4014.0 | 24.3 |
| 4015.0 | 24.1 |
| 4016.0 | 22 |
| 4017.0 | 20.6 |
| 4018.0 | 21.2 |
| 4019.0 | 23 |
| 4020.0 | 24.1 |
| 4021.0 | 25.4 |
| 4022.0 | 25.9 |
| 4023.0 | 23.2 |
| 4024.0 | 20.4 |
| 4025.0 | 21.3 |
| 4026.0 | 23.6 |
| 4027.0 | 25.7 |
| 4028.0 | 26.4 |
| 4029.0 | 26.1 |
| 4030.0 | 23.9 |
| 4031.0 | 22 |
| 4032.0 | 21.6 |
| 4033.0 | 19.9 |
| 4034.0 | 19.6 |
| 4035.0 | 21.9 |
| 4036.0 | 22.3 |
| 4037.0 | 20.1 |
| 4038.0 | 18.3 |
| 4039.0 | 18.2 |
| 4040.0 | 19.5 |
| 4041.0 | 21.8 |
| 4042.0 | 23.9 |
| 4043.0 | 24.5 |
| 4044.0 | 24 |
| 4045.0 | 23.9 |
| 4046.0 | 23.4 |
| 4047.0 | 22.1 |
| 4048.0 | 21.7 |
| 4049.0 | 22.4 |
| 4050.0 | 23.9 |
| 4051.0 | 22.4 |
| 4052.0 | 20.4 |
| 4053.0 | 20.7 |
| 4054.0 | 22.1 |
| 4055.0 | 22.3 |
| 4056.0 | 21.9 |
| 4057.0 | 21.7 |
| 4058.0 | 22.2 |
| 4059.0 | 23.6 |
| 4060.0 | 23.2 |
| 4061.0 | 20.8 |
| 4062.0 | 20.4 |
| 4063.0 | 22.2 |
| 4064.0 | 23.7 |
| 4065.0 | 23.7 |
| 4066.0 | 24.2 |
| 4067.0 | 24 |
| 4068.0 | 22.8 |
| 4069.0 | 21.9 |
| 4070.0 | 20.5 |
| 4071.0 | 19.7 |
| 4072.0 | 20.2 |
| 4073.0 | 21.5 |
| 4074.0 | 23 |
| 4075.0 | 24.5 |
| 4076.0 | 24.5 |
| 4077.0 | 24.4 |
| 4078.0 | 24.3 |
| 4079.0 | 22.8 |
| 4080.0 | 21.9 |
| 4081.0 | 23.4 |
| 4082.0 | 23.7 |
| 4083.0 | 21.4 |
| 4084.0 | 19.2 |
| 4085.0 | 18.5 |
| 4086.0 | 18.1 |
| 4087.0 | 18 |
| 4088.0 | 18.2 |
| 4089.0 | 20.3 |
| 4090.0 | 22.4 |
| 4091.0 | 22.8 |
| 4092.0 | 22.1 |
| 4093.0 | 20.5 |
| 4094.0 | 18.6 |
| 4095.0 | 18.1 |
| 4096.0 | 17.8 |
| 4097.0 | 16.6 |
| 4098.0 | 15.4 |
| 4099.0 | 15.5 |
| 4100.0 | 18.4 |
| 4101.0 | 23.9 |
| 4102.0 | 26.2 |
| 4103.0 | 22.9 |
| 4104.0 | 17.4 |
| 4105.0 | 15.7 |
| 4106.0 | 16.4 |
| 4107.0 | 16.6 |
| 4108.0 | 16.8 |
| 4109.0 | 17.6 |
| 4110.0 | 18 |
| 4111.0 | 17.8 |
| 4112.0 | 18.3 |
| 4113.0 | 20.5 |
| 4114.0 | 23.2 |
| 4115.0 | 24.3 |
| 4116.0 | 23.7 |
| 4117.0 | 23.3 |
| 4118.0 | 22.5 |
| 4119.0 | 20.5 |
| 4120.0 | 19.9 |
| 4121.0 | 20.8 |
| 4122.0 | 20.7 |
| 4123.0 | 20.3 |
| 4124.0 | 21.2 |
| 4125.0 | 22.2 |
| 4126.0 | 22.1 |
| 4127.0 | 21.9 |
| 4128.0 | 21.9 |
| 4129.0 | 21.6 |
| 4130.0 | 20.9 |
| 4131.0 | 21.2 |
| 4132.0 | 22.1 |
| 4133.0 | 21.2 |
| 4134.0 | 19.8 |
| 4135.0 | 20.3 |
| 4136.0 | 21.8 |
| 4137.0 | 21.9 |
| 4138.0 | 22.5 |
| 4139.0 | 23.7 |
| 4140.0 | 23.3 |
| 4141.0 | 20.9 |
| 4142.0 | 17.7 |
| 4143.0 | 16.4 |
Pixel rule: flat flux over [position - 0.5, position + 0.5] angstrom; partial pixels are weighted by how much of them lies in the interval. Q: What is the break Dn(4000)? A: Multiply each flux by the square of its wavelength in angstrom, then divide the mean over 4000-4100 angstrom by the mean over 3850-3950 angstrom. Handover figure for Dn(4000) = 1.19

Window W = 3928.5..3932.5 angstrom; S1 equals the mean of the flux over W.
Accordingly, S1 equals 16.2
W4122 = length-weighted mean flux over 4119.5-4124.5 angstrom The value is 20.6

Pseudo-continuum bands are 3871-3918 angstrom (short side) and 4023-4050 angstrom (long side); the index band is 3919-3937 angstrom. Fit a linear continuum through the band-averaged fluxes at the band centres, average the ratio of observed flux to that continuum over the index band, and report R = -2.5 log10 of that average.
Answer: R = 0.10 mag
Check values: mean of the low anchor 19.2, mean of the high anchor 22.3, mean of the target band 18.1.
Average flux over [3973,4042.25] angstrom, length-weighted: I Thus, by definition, 21.3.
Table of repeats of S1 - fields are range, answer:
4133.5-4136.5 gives 20.6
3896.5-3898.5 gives 18.5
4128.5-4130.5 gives 21.2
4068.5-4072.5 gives 20.6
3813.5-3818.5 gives 20.6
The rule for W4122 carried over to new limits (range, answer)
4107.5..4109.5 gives 17.2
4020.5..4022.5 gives 25.6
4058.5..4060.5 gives 23.4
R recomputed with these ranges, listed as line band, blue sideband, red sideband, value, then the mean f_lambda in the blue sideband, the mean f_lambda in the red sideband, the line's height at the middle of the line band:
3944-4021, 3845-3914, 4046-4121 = 0.03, 19.9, 21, 20.5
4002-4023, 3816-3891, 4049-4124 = -0.12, 19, 21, 20.4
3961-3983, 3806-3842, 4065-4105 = 0.19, 18.3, 21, 19.8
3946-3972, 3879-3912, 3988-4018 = 0.11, 18.7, 21.5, 20.4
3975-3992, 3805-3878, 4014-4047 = 0.10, 19.6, 22.6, 21.8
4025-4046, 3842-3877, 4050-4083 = -0.01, 21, 22.5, 22.2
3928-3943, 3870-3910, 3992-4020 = 0.15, 18.7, 21.7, 19.9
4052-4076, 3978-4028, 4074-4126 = -0.07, 21.7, 20.5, 20.9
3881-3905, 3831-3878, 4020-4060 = 0.16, 19.6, 22.4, 20.2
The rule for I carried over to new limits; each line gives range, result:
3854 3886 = 20.2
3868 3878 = 21.8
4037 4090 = 21.9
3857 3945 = 19.6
